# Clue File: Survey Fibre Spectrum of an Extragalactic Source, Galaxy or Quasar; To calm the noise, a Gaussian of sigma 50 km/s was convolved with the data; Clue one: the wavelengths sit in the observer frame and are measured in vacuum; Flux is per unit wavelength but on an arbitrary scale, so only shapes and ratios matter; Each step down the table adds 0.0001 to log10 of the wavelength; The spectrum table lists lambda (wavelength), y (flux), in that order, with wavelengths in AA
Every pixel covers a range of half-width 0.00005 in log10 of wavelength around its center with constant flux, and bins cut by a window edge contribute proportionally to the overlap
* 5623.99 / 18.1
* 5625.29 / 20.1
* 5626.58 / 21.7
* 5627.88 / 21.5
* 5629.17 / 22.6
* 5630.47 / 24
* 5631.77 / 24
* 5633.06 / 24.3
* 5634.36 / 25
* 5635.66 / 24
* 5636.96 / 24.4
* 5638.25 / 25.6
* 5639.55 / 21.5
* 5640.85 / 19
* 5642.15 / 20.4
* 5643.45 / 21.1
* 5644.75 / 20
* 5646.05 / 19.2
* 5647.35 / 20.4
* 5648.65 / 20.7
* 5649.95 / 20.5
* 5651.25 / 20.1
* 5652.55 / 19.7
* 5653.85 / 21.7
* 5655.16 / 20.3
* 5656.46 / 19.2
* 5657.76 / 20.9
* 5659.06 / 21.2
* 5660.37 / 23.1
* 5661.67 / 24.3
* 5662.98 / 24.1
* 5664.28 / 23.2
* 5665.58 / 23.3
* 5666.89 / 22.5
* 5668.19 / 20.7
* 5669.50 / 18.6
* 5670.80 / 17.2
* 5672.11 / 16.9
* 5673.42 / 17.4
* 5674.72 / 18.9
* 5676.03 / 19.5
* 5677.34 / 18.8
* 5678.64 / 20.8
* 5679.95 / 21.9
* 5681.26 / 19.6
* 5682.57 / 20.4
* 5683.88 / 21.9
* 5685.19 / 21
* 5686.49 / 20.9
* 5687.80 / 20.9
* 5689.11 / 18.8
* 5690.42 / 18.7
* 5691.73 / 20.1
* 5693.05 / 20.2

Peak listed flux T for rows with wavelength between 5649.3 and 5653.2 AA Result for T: 20.5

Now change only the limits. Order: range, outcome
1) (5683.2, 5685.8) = 21.9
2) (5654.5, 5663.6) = 24.3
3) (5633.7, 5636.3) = 25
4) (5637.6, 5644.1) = 25.6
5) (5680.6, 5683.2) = 20.4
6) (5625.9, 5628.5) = 21.7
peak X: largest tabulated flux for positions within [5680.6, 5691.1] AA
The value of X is 21.9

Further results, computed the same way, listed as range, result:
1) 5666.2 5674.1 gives 22.5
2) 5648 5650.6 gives 20.7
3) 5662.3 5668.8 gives 24.1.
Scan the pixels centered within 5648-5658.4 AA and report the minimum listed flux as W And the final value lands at 19.2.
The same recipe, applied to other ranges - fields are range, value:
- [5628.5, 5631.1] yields 22.6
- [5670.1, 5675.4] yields 16.9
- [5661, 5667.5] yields 22.5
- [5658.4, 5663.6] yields 21.2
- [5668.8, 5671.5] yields 17.2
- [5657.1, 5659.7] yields 20.9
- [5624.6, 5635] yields 20.1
